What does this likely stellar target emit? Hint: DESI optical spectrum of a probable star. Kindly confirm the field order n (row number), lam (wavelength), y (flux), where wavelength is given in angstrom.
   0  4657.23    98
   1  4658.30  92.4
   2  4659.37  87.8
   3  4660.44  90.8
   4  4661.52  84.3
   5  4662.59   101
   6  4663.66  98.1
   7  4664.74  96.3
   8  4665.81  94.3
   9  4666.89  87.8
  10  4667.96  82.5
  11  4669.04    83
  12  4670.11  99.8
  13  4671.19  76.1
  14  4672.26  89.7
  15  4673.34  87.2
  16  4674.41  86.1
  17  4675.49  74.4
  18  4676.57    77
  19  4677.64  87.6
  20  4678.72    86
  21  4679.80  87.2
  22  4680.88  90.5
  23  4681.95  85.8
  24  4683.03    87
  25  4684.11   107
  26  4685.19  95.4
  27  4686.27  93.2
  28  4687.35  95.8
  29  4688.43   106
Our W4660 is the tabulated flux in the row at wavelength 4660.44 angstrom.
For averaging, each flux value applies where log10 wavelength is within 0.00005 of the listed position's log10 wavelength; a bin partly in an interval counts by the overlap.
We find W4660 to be 90.8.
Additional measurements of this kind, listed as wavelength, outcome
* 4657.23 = 98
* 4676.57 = 77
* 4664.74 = 96.3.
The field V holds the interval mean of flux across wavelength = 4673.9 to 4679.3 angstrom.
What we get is 82.2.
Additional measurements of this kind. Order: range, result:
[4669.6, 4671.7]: 87.8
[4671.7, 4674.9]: 87.8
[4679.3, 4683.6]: 87.8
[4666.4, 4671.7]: 85.9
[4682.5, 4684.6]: 96.7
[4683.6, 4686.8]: 98.4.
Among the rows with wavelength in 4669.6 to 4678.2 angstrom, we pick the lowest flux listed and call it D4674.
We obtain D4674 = 74.4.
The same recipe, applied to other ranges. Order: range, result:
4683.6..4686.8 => 93.2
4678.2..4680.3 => 86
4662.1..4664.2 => 98.1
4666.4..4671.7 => 76.1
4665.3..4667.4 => 87.8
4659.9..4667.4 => 84.3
